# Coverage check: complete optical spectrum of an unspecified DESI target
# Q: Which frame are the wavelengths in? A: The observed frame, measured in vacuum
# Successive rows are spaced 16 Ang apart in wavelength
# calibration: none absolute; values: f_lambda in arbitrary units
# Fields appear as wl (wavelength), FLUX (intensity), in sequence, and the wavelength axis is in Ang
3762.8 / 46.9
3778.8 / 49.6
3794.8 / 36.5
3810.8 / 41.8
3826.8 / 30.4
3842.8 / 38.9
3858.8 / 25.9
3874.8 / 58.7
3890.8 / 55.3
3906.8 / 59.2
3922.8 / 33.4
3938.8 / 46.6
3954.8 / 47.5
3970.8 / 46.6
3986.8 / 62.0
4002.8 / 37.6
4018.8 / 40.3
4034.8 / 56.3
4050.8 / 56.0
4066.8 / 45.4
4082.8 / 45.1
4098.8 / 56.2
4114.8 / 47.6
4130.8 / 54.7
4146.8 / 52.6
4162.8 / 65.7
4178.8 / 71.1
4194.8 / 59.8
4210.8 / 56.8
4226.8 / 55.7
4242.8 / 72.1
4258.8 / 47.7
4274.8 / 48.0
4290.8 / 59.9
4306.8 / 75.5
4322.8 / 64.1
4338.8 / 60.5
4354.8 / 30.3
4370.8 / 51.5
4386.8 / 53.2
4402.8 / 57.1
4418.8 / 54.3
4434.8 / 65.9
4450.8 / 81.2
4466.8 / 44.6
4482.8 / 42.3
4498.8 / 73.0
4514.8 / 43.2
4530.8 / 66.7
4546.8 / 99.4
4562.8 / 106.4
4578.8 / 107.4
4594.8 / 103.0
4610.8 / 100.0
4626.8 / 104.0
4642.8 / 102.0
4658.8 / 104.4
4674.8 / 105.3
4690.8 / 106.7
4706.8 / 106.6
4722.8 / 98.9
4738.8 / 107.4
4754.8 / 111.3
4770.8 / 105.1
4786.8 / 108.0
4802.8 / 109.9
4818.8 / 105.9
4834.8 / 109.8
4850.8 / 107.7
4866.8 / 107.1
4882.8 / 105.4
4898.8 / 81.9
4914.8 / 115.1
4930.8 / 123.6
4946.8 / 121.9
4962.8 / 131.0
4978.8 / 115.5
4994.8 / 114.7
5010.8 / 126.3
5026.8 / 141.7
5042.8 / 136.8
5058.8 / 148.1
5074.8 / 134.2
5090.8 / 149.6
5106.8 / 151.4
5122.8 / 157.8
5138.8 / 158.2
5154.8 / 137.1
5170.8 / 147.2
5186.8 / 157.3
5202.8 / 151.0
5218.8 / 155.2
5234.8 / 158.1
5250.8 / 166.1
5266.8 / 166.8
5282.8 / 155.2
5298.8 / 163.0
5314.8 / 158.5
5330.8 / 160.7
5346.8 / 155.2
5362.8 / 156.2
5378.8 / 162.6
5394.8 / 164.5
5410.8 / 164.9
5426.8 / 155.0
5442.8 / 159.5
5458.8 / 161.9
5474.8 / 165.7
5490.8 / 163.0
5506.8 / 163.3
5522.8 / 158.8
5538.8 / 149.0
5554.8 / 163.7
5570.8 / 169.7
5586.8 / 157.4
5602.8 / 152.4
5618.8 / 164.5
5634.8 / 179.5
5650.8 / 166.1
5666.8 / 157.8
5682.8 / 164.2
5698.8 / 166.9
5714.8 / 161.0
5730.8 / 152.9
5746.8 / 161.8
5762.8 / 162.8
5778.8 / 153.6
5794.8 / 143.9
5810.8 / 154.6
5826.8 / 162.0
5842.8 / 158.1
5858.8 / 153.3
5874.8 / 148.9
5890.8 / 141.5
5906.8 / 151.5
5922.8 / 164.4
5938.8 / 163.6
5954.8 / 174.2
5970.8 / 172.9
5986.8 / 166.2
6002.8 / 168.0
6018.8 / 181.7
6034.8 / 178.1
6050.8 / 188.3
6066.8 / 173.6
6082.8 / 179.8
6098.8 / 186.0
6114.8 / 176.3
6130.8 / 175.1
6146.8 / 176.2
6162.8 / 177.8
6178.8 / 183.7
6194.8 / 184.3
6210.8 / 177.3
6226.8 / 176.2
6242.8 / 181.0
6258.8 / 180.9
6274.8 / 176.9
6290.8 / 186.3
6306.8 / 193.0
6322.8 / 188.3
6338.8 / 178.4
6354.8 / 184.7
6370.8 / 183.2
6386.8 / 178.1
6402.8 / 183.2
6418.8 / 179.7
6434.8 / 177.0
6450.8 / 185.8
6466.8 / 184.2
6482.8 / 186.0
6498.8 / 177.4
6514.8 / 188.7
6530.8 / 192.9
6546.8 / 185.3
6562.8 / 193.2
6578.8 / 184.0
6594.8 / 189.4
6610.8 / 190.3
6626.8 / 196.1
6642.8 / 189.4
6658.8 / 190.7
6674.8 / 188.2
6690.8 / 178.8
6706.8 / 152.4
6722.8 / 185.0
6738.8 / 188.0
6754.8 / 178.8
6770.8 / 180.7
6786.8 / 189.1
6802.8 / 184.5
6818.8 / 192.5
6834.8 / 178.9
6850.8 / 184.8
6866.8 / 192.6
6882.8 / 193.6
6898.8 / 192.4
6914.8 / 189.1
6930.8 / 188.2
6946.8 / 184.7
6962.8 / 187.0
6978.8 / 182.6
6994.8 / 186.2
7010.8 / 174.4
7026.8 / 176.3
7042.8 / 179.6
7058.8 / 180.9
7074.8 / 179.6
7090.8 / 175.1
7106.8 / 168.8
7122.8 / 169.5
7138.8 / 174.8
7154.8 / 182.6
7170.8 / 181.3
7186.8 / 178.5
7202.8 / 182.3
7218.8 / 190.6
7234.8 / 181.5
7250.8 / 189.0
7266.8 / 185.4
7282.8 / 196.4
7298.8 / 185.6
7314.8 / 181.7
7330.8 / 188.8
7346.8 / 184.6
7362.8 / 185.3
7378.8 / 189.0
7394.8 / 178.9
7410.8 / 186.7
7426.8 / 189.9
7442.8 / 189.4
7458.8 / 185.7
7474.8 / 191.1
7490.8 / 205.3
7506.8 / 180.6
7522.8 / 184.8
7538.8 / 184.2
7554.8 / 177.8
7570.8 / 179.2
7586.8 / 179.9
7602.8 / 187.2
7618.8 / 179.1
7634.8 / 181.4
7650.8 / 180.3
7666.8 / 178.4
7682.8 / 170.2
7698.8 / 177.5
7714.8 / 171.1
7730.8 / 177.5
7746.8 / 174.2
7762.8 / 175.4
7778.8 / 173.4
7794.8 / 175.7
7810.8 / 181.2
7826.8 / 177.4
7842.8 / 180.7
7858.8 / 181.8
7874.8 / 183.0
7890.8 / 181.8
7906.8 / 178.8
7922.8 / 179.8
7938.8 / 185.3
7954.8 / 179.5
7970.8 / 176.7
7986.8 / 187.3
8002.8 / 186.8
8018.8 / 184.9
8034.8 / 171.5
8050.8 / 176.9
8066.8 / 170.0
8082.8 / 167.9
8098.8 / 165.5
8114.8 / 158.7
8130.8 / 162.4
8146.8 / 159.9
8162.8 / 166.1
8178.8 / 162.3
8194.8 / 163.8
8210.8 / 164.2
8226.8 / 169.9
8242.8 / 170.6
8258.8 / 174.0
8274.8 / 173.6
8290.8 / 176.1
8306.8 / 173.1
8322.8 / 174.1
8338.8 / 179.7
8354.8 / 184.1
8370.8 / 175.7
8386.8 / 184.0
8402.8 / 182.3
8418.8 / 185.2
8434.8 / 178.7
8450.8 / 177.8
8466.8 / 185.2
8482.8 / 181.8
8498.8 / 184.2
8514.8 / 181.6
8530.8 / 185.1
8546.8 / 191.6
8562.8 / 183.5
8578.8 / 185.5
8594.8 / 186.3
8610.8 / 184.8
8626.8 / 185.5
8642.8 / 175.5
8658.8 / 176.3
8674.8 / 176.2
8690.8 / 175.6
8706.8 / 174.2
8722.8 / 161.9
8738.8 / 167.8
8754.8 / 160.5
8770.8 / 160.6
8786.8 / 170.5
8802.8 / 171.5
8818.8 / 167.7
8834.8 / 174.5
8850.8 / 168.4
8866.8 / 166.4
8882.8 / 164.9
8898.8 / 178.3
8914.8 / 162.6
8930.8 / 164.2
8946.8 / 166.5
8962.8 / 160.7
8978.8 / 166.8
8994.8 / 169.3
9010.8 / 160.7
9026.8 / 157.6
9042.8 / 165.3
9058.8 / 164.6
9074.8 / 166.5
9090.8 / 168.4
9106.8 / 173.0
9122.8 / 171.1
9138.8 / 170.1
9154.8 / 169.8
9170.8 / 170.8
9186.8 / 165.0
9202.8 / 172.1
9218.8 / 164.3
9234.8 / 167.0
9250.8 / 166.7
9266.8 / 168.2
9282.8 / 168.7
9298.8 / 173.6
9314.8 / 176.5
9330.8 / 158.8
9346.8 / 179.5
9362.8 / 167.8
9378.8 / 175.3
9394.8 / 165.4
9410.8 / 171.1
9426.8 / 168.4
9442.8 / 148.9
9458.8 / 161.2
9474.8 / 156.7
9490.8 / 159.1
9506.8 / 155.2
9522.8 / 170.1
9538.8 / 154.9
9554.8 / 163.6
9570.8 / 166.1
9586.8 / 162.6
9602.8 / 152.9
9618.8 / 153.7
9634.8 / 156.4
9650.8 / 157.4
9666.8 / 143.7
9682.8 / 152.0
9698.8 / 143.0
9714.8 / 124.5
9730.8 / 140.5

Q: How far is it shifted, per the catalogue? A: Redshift 0.14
